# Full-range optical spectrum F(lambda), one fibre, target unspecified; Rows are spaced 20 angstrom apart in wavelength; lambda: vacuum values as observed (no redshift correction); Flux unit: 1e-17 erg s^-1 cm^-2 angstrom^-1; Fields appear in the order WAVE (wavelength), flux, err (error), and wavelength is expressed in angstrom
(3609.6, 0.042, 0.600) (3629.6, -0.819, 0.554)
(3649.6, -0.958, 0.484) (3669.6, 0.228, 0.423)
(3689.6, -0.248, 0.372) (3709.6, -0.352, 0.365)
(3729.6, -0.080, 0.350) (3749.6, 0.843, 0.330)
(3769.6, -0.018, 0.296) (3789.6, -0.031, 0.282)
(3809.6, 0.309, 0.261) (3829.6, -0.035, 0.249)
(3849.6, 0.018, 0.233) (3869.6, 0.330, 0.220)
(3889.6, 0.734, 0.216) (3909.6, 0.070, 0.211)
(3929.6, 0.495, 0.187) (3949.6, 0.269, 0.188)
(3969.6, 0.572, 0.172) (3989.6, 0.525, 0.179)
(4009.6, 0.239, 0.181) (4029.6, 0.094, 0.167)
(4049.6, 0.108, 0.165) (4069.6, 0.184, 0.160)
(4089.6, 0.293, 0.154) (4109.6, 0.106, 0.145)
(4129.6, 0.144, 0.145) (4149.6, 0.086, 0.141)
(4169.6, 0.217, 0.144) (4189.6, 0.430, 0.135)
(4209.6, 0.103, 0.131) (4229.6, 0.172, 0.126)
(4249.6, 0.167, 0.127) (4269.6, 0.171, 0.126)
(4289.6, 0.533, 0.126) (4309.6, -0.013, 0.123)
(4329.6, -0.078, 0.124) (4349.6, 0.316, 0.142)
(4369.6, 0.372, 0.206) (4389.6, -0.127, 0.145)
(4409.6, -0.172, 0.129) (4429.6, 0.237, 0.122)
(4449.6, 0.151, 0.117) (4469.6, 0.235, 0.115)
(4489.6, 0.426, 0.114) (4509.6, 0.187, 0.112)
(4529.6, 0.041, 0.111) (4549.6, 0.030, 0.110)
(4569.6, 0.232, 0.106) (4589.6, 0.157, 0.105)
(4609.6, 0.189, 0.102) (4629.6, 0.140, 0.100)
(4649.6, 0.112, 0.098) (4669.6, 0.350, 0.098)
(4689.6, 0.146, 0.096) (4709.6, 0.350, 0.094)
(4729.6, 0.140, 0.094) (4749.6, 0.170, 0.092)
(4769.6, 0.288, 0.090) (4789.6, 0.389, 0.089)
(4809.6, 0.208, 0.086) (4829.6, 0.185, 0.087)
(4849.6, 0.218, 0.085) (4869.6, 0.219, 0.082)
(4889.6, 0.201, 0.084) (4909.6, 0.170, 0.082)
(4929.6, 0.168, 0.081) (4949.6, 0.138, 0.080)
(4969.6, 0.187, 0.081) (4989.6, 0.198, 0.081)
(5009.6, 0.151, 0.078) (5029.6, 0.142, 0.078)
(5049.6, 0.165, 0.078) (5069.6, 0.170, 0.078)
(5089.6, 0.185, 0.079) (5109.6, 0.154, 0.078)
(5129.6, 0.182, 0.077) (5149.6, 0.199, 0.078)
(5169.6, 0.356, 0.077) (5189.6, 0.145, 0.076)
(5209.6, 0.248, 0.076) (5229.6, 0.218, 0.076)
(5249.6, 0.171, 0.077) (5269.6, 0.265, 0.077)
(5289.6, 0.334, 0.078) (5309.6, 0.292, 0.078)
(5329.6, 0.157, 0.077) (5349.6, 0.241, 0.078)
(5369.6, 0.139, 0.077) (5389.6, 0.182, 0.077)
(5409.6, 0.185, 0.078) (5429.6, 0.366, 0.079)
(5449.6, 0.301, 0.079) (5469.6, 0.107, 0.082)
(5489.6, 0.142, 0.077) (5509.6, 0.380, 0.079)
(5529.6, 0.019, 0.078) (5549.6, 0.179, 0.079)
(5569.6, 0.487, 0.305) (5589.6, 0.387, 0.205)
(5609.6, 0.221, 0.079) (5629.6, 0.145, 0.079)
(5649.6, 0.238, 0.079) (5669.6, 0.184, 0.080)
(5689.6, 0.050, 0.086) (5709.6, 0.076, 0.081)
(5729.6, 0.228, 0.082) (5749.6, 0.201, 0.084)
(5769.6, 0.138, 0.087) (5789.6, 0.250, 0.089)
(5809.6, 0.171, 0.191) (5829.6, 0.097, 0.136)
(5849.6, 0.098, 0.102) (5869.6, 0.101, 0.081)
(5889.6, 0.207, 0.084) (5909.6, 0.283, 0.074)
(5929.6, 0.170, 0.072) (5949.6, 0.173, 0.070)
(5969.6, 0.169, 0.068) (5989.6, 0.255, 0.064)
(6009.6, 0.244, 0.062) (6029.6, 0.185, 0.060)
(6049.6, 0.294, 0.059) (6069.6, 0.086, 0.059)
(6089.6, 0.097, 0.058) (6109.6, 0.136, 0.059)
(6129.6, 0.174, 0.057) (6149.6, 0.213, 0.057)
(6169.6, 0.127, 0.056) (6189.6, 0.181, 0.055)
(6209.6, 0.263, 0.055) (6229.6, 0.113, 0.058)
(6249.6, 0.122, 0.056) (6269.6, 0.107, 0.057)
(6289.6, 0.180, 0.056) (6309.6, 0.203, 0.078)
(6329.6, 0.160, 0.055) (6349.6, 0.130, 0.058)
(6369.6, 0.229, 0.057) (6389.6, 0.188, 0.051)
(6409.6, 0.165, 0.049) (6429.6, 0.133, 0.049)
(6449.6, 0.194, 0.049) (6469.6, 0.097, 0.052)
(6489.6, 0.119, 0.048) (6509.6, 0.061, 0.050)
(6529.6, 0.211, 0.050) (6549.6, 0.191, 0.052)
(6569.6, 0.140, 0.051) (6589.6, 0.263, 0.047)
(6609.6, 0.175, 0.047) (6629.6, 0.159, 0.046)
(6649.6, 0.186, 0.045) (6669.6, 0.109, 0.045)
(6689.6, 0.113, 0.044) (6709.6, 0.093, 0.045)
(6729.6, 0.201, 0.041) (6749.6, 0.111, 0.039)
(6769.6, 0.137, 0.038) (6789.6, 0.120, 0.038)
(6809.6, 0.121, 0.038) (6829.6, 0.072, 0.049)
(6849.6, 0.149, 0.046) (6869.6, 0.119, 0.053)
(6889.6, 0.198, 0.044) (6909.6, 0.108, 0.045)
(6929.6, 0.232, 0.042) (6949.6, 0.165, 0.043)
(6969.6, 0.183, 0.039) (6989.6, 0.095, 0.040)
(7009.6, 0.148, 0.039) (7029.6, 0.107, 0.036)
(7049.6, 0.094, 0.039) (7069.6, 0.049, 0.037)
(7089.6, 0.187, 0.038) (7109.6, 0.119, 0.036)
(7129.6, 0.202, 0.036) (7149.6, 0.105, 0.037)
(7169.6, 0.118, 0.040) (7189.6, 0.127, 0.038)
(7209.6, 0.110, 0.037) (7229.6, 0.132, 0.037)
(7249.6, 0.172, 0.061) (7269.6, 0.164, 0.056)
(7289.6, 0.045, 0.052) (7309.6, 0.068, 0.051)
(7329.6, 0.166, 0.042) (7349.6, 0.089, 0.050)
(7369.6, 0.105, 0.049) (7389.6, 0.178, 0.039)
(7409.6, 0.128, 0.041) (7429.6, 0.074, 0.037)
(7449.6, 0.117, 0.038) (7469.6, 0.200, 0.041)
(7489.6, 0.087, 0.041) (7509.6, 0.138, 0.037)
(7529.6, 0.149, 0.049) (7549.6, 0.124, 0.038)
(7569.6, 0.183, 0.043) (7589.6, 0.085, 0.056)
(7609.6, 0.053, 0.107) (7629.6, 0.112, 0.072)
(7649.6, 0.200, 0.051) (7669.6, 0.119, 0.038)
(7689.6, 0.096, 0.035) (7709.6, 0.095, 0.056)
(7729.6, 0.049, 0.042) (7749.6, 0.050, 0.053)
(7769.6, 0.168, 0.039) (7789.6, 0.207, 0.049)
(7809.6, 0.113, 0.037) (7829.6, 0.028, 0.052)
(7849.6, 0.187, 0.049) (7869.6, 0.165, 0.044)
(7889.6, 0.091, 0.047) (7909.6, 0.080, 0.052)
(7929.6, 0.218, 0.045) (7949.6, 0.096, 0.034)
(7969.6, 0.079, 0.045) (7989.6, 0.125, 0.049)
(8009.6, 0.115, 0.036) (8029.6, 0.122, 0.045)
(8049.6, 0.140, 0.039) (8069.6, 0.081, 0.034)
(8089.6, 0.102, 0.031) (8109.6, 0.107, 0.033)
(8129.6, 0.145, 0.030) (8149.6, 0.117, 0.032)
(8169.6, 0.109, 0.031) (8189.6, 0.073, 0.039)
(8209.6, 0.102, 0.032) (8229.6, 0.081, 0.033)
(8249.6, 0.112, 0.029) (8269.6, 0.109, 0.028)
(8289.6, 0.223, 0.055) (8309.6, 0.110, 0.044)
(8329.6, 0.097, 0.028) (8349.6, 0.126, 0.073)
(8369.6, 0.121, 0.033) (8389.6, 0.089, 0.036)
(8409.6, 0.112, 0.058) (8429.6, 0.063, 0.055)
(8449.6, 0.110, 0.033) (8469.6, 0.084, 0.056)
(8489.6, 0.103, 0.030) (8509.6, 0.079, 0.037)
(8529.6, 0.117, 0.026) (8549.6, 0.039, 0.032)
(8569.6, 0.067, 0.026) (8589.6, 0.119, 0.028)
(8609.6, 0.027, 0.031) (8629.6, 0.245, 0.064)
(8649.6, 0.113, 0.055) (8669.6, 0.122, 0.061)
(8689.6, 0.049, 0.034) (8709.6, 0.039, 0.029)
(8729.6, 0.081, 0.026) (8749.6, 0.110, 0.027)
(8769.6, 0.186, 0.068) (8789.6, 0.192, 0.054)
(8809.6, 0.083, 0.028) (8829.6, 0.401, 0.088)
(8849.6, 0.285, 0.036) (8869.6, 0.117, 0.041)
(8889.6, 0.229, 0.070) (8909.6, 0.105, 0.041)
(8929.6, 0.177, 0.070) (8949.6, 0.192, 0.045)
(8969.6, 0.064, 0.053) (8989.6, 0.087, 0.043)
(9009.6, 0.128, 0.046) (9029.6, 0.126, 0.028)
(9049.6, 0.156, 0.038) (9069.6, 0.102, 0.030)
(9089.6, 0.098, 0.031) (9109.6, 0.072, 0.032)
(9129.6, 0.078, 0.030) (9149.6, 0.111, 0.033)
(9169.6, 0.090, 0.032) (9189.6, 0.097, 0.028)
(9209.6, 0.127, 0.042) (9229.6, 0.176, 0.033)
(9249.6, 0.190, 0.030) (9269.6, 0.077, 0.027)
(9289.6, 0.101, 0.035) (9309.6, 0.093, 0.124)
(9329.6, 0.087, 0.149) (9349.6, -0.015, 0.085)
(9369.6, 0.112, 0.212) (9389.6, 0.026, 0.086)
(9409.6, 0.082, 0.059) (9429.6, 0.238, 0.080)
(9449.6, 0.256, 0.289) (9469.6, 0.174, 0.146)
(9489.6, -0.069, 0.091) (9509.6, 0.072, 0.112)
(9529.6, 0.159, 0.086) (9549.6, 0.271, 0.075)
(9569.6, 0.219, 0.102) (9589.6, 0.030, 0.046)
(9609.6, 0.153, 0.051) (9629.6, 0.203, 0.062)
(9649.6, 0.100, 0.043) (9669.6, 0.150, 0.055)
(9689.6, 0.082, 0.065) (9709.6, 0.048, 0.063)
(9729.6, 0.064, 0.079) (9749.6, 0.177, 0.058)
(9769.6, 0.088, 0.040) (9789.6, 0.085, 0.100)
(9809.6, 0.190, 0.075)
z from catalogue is 1.37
